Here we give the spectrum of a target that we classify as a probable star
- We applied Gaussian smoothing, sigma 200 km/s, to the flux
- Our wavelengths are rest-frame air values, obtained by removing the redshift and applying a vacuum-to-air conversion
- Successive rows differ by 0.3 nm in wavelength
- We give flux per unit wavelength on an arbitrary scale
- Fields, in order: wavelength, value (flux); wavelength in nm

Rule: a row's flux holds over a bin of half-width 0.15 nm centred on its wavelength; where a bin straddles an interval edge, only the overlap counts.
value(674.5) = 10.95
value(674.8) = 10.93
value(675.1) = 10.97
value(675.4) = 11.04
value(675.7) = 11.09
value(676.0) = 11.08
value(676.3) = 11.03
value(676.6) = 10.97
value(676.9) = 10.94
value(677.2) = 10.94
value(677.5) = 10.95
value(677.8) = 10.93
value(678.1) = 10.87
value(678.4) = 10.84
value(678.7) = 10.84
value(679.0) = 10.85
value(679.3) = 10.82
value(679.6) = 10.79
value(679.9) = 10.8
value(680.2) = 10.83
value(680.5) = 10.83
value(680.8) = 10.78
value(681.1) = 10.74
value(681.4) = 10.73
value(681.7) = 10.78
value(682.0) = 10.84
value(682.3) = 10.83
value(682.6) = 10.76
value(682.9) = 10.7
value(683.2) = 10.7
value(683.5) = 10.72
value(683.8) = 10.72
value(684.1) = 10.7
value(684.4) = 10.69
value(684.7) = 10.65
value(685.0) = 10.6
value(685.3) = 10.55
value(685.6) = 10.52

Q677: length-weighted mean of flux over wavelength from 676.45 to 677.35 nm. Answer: 11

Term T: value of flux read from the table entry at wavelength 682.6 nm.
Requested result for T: 10.76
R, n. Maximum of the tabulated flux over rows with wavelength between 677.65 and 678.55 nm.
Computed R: 10.93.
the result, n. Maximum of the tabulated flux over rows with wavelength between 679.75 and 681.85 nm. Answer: 10.83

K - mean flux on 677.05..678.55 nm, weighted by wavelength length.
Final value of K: 10.9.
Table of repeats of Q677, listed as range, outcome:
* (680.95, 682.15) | 10.8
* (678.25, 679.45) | 10.8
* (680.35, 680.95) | 10.8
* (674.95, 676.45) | 11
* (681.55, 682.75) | 10.8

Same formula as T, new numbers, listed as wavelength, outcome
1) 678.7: 10.84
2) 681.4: 10.73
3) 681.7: 10.78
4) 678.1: 10.87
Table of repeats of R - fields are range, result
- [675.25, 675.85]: 11.09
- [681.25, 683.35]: 10.84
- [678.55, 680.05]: 10.85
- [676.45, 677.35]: 10.97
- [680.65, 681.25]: 10.78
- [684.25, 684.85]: 10.69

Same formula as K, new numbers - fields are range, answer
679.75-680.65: 10.8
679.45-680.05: 10.8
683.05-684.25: 10.7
